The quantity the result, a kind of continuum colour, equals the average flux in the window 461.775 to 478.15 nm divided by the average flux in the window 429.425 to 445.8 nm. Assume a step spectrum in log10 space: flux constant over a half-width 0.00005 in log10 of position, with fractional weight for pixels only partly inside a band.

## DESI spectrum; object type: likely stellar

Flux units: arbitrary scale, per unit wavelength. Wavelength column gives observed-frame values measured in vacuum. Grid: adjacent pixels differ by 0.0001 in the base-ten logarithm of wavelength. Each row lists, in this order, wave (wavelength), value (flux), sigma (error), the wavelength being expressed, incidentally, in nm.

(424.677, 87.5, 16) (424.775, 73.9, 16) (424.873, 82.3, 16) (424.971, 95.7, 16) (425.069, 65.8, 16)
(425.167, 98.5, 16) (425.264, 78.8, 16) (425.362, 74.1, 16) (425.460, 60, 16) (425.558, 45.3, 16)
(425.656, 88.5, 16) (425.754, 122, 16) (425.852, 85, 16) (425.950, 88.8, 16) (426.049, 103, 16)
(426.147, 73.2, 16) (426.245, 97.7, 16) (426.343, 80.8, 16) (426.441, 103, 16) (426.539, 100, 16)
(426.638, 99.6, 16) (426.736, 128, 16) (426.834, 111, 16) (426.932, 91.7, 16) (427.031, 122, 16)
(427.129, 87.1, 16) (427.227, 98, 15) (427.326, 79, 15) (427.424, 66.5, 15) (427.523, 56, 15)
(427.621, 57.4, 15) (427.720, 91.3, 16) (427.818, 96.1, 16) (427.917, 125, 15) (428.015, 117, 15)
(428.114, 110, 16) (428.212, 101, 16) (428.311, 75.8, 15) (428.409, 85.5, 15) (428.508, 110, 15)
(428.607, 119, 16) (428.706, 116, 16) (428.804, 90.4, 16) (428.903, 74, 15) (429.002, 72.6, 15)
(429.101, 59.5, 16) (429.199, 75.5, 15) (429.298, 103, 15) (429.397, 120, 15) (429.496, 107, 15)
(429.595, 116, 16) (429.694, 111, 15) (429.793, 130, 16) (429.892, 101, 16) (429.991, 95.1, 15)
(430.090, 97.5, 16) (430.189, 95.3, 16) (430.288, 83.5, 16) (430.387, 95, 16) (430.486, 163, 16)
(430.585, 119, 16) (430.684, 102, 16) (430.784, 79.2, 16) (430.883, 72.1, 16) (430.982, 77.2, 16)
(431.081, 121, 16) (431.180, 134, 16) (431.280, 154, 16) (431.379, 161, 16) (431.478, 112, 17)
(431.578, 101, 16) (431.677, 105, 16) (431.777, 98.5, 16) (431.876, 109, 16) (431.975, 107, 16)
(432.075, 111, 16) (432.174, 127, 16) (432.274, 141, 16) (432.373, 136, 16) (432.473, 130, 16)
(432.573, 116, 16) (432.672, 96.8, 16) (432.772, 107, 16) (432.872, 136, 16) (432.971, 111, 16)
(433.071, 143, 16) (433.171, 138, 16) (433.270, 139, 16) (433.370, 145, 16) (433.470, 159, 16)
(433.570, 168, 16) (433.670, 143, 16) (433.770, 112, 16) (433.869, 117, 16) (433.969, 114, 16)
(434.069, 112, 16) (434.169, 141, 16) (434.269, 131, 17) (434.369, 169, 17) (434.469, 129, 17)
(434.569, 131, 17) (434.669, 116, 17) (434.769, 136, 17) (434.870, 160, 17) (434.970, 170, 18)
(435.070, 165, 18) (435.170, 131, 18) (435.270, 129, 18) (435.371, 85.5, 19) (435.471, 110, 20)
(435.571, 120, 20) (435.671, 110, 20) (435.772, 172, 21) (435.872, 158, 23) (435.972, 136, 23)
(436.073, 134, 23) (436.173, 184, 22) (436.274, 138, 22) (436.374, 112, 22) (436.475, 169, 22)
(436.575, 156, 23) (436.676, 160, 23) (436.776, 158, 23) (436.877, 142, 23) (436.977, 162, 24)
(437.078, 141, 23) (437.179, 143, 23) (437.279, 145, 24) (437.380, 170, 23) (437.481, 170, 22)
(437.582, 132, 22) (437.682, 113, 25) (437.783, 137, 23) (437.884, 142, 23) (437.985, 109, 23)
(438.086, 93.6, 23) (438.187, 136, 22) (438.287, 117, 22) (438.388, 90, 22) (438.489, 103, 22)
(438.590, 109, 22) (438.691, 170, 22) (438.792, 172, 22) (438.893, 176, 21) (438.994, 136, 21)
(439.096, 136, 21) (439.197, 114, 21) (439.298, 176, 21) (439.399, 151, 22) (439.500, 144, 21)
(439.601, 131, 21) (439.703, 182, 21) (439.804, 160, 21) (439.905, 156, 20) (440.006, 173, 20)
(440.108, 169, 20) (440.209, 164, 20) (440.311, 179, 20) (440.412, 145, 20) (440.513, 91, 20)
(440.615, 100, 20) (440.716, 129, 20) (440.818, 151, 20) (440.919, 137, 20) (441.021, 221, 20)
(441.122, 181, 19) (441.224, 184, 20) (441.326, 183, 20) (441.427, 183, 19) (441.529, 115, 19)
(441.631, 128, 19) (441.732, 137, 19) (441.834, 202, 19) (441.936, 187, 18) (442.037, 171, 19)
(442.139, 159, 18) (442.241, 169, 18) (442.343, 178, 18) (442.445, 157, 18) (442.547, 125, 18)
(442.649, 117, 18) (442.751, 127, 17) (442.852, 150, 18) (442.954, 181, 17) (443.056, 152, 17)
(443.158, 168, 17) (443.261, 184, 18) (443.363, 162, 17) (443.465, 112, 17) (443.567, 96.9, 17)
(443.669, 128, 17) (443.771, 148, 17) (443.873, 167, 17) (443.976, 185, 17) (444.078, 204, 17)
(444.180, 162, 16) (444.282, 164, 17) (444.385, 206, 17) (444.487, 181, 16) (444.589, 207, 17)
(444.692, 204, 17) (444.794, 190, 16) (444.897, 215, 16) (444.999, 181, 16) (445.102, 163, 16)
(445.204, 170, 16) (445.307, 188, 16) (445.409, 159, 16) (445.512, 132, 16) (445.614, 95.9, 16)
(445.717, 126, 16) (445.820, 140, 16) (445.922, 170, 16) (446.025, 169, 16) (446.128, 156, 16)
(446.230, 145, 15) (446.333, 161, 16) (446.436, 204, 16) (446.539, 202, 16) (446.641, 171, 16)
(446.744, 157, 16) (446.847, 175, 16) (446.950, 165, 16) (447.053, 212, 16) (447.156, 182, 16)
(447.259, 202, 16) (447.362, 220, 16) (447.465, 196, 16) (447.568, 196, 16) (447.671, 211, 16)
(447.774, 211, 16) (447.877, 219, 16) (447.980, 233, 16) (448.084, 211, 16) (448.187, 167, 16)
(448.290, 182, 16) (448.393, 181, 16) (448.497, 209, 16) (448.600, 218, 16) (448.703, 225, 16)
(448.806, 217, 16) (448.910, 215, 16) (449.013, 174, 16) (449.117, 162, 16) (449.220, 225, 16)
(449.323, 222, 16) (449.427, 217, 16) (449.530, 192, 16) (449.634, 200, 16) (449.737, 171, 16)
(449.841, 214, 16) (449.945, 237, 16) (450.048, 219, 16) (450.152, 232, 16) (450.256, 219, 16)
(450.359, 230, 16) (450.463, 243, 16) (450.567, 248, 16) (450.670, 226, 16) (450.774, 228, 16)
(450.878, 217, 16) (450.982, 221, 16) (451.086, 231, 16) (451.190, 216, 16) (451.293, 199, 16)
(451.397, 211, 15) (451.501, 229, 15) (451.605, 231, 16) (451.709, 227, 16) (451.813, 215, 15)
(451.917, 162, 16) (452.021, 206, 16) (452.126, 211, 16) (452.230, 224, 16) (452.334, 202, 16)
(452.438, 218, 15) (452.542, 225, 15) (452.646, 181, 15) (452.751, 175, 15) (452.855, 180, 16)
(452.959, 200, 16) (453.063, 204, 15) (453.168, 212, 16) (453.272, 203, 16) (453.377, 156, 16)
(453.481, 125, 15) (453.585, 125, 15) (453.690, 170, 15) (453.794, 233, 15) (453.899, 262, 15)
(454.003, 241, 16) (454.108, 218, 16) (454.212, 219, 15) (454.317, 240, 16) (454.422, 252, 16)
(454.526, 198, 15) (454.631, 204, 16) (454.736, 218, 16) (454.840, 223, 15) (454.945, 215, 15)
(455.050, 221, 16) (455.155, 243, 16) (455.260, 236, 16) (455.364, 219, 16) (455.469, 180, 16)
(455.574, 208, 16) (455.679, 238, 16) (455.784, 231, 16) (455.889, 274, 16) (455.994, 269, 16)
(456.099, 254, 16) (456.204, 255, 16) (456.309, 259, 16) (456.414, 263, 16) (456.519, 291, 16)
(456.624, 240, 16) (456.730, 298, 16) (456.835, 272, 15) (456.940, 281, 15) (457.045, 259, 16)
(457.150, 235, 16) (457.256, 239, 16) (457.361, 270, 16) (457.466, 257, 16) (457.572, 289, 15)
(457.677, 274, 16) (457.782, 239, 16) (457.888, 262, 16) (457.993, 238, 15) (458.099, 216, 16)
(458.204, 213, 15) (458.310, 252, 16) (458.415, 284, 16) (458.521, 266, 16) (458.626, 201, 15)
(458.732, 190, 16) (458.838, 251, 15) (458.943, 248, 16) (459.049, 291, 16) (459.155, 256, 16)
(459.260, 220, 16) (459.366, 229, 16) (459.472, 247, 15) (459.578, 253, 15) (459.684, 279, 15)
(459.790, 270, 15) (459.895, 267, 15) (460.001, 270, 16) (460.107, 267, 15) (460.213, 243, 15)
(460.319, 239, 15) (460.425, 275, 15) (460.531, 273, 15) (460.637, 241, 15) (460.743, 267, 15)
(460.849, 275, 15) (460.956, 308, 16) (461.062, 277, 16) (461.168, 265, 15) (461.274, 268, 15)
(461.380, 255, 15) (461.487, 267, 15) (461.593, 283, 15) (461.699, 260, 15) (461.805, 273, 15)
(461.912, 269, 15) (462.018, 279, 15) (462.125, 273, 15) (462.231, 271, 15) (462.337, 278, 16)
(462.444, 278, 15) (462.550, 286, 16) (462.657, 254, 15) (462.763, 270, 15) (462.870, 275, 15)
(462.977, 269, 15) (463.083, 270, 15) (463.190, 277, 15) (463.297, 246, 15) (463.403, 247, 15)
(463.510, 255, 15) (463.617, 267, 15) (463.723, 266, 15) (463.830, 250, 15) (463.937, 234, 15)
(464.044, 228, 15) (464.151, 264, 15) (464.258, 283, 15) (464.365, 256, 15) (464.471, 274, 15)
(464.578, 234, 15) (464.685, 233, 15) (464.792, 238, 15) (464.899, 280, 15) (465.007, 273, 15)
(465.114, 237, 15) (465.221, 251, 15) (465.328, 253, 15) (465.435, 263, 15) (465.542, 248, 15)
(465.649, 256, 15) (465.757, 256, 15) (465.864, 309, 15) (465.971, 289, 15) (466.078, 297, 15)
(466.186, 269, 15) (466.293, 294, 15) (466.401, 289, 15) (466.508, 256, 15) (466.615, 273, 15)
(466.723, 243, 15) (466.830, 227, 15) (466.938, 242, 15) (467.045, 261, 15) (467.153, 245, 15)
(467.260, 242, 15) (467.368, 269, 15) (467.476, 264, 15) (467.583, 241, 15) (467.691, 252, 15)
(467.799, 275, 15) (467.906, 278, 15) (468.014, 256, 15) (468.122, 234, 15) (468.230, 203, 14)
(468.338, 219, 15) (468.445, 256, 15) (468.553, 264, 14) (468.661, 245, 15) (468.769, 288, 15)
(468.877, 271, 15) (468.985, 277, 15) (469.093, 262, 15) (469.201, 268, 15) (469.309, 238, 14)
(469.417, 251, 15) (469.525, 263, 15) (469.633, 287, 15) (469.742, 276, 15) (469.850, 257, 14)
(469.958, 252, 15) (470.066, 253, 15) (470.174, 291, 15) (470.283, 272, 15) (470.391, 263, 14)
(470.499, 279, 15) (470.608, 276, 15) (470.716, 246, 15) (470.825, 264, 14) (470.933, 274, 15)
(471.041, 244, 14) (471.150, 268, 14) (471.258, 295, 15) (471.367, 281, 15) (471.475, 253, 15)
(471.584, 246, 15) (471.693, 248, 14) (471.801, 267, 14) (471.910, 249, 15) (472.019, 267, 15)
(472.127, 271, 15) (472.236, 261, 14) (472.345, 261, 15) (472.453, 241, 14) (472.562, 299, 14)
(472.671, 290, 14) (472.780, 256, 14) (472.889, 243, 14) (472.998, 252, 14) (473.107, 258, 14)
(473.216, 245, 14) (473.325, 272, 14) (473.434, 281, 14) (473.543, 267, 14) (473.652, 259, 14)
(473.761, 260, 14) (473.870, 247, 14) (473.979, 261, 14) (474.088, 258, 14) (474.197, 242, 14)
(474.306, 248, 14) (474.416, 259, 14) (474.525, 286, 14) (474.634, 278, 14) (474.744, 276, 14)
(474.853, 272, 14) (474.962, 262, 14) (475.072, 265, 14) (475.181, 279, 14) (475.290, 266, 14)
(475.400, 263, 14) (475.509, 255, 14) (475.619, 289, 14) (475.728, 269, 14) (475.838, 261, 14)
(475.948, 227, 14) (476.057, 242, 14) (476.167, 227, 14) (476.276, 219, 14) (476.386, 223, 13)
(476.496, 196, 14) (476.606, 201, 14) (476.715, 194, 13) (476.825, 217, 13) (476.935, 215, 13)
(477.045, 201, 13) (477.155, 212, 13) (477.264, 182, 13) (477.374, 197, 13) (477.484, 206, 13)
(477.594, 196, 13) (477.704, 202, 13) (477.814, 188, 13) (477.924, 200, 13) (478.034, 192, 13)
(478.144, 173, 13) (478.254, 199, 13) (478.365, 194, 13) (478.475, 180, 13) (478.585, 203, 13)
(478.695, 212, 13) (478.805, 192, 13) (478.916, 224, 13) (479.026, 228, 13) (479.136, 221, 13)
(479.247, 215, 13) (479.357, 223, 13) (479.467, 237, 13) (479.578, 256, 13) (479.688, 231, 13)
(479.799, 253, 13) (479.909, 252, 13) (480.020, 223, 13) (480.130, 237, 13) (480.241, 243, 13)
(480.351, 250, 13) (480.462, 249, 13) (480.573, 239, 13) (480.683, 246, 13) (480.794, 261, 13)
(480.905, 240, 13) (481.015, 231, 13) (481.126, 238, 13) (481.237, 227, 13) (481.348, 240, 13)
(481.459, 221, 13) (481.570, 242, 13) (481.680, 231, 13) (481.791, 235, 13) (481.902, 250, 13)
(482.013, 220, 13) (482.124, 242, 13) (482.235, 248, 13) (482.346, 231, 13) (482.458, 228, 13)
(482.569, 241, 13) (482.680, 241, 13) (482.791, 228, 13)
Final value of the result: 1.80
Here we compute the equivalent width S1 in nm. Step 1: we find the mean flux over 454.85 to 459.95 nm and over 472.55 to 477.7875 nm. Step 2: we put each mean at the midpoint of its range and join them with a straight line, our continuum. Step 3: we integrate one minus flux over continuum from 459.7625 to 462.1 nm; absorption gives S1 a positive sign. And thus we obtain -0.19 nm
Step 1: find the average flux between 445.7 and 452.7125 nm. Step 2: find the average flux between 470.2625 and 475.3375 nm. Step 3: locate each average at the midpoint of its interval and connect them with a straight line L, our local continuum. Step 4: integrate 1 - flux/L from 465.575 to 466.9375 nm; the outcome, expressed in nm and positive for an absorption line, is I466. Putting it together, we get -0.13 nm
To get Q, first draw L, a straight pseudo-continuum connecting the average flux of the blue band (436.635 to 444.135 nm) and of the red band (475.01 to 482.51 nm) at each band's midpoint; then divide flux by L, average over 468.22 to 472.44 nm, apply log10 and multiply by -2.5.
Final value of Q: -0.24 mag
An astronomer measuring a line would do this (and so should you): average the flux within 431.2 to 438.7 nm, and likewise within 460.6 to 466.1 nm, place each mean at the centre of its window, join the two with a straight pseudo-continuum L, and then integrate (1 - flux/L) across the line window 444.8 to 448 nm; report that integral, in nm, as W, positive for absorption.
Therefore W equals 0.14 nm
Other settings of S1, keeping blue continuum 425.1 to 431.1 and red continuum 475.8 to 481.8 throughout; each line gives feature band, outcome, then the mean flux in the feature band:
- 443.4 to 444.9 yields -0.39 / 170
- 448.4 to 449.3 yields -0.36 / 205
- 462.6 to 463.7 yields -0.49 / 263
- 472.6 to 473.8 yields -0.32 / 263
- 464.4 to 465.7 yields -0.47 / 254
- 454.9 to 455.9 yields -0.38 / 225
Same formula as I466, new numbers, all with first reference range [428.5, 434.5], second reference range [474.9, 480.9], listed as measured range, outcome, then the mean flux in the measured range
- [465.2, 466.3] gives -0.41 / 271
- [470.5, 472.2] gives -0.43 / 264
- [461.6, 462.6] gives -0.46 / 275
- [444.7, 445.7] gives -0.12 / 166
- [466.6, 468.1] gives -0.40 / 254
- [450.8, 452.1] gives -0.41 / 214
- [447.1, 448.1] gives -0.35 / 208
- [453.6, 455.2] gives -0.48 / 221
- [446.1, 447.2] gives -0.17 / 176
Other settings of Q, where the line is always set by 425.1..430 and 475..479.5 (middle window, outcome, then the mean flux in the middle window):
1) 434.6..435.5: -0.19 mag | 134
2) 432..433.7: -0.22 mag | 132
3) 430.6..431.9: -0.07 mag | 110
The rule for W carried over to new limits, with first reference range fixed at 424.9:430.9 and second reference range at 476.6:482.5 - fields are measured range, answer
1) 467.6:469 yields -0.43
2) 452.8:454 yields -0.25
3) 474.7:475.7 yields -0.28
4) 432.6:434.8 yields -0.45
